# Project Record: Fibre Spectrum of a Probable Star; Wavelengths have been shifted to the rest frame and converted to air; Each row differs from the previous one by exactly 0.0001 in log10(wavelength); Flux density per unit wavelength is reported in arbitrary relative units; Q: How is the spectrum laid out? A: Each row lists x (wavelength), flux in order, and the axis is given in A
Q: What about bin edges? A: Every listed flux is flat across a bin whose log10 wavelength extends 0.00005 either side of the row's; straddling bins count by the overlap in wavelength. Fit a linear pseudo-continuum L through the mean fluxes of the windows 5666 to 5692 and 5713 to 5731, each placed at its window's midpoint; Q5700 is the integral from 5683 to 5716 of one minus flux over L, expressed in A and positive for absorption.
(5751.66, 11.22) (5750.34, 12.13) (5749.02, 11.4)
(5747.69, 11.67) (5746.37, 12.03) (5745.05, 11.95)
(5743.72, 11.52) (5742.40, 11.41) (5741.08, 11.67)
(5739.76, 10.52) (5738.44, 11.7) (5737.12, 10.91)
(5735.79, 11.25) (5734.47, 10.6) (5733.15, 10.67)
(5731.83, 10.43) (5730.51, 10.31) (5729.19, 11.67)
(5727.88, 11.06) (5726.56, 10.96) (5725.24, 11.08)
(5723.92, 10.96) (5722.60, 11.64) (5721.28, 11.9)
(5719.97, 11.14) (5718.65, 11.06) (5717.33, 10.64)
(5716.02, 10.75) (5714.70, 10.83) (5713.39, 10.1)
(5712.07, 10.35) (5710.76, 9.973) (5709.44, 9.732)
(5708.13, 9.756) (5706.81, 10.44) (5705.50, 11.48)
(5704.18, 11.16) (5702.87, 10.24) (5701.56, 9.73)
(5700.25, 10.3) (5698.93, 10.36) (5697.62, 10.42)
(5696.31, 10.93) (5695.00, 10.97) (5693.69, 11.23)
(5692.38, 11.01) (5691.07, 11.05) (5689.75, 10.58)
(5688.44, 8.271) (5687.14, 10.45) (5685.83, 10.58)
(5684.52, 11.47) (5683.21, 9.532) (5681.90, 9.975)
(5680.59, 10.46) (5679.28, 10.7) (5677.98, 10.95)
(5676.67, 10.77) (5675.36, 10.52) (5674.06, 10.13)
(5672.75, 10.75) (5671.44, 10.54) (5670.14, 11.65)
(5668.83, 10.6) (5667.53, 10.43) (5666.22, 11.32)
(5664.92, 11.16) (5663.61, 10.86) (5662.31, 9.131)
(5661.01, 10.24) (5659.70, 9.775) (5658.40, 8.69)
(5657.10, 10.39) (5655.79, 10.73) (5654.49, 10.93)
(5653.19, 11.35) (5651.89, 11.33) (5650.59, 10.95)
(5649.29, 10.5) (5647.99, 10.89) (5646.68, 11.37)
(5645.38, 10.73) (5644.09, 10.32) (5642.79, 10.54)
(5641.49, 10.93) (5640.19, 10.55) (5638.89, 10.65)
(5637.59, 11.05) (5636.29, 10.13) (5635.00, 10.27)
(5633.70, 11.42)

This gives 0.9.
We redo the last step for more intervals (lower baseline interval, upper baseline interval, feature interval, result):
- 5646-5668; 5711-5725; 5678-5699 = 0.5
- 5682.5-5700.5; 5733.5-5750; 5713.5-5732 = 0.1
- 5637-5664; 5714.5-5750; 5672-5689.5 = 0.7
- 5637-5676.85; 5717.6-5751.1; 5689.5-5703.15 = 0.4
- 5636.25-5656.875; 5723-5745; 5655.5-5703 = 2.0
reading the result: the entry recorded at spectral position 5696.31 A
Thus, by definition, 10.93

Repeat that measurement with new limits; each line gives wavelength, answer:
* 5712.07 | 10.35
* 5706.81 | 10.44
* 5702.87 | 10.24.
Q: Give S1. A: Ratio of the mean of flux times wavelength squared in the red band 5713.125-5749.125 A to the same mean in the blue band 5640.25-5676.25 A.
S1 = 1.1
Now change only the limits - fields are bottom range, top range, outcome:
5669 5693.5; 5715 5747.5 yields 1.08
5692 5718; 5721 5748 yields 1.08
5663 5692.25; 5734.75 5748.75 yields 1.10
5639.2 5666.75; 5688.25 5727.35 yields 1.03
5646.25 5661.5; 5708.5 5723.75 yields 1.04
